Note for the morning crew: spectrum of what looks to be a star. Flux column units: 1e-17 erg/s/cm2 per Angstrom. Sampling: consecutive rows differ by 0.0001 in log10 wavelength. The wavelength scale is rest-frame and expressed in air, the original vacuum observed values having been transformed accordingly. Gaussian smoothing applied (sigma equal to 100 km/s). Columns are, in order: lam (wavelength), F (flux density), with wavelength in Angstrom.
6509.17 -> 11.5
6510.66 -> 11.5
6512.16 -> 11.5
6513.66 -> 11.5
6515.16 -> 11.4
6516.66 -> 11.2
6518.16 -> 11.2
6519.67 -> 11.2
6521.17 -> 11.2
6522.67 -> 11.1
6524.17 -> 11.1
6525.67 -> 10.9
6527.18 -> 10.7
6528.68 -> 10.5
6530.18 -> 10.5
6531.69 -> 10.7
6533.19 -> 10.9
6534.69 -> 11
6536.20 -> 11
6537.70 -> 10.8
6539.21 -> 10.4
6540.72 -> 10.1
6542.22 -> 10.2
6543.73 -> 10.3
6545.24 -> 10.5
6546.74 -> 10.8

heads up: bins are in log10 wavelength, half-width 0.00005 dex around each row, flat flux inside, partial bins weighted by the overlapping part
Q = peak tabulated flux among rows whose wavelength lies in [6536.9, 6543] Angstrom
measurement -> 10.8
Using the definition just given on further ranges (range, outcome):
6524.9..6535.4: 11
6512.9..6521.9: 11.5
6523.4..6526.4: 11.1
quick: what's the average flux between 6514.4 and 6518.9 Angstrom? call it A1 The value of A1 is 11.3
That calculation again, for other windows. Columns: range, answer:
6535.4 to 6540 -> 10.7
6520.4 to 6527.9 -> 11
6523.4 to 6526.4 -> 11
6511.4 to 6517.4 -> 11.4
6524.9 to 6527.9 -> 10.8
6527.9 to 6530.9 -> 10.5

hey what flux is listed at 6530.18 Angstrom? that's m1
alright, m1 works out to 10.5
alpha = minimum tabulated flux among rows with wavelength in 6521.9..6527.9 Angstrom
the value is 10.7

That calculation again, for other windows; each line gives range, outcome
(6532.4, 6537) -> 10.9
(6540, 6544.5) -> 10.1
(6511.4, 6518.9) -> 11.2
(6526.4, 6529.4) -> 10.5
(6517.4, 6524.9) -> 11.1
